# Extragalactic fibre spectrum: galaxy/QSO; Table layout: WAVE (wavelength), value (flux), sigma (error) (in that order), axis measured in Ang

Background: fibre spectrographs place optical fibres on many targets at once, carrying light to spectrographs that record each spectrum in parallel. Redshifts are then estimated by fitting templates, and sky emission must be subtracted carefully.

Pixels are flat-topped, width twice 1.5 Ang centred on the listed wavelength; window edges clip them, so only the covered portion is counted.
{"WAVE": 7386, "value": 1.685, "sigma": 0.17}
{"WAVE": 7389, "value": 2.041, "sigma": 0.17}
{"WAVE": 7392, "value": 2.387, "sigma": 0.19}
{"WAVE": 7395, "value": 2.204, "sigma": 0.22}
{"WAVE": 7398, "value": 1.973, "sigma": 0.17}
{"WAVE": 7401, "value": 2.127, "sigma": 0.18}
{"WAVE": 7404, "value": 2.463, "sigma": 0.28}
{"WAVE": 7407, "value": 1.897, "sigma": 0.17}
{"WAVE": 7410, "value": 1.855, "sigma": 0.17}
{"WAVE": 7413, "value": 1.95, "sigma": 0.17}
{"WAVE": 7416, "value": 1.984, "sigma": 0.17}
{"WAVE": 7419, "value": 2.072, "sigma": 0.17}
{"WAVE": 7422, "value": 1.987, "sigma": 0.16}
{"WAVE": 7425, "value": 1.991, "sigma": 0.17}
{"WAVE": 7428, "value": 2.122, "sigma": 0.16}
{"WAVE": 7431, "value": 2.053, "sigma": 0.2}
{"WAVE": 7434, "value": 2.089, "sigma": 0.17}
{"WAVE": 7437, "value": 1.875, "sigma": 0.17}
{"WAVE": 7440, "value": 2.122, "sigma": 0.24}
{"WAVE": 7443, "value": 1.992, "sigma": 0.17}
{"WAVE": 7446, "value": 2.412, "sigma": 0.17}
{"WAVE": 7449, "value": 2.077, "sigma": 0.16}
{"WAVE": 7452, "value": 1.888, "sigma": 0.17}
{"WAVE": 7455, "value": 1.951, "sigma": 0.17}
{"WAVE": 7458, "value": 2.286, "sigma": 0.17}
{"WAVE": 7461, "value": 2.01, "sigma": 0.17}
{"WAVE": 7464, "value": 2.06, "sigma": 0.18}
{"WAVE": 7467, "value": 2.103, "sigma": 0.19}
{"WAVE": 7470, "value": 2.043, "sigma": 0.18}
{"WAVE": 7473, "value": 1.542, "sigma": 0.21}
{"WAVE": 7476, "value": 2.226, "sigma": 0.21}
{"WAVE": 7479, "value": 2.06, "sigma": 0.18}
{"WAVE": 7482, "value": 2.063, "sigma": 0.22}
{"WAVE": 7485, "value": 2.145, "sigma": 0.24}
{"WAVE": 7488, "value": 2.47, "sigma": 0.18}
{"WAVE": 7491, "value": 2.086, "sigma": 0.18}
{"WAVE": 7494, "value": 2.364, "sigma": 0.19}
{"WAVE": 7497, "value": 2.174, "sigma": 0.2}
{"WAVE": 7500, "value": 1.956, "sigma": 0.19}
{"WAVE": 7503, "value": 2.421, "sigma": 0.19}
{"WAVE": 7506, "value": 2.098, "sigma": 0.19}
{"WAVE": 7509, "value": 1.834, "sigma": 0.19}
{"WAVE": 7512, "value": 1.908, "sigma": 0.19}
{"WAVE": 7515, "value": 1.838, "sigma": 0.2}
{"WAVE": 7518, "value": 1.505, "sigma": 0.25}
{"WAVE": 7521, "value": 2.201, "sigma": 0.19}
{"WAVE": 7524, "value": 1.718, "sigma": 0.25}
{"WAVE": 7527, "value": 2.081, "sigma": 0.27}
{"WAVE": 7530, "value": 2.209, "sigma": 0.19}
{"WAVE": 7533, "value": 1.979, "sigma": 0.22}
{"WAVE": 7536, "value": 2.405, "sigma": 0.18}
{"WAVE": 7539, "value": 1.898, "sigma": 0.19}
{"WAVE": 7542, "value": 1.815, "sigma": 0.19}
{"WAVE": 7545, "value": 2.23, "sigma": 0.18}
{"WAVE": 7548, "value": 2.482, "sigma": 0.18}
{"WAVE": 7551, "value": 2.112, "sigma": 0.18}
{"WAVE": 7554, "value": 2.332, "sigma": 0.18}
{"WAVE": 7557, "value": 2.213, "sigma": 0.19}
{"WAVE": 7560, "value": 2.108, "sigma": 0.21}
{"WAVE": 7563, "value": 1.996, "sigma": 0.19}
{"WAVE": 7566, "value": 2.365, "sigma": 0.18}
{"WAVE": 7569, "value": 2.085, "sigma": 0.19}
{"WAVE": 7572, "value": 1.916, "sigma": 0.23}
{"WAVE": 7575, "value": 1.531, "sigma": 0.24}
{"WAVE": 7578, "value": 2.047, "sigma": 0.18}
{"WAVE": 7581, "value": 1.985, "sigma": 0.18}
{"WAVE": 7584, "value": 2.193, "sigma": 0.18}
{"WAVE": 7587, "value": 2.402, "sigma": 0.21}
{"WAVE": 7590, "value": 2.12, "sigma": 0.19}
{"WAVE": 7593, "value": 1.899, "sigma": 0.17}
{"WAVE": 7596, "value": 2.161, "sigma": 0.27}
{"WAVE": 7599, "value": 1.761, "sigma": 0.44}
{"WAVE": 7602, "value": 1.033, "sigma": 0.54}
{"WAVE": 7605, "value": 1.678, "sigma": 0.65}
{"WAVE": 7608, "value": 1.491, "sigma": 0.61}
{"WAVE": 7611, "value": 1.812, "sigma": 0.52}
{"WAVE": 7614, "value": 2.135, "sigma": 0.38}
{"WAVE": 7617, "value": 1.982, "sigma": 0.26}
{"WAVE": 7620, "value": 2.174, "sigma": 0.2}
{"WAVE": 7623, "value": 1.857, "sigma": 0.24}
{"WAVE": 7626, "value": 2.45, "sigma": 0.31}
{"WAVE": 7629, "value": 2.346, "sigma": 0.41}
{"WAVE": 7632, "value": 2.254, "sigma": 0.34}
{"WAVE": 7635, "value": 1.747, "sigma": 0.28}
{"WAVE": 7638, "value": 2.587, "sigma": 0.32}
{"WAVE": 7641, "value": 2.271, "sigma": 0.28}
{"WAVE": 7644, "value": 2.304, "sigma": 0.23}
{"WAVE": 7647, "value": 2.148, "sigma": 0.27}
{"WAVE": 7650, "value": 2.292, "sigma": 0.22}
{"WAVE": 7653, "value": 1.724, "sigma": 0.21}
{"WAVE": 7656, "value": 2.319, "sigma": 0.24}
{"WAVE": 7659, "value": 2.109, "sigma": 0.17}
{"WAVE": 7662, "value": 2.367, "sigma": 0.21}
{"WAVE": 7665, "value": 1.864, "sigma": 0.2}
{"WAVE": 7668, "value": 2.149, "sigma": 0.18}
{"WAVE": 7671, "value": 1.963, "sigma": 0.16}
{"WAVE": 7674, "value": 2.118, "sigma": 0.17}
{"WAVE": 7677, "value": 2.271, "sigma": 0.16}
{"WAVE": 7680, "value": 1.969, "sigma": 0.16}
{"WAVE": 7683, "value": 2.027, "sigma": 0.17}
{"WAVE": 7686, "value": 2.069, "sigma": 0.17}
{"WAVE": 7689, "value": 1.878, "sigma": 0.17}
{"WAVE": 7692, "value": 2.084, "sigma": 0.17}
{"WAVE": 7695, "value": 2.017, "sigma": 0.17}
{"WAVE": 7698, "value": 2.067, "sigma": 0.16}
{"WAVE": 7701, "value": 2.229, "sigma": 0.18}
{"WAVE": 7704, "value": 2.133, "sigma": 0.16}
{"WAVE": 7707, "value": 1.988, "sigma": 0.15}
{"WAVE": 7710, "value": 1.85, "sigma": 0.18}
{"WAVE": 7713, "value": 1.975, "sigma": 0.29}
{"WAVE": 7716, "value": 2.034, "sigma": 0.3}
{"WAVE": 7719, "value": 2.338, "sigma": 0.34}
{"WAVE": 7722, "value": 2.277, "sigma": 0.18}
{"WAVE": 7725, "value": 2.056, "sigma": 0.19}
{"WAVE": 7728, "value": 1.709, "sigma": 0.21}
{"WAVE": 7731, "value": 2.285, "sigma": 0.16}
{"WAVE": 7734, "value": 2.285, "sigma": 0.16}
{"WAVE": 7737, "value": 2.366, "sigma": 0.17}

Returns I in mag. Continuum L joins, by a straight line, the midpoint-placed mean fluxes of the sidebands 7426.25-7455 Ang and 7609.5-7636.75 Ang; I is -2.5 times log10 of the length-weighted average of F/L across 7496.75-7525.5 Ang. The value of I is 0.06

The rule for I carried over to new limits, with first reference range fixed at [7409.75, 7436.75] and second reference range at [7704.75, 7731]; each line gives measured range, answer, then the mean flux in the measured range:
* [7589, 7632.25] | 0.056 mag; 1.93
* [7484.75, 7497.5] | -0.124 mag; 2.26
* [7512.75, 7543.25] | 0.032 mag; 1.96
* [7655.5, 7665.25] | -0.076 mag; 2.19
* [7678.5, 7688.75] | 0.020 mag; 2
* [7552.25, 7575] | -0.040 mag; 2.1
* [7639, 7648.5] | -0.112 mag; 2.26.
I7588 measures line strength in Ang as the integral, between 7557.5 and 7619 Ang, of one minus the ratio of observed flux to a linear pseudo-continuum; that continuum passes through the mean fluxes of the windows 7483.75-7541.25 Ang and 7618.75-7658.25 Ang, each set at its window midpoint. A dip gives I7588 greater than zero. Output 5.7 Ang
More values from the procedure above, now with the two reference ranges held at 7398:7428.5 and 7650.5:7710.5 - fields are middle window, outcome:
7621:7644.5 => -1.83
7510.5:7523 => 1.17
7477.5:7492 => -0.86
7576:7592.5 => -0.47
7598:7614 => 3.55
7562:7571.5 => -0.36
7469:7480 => 0.46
